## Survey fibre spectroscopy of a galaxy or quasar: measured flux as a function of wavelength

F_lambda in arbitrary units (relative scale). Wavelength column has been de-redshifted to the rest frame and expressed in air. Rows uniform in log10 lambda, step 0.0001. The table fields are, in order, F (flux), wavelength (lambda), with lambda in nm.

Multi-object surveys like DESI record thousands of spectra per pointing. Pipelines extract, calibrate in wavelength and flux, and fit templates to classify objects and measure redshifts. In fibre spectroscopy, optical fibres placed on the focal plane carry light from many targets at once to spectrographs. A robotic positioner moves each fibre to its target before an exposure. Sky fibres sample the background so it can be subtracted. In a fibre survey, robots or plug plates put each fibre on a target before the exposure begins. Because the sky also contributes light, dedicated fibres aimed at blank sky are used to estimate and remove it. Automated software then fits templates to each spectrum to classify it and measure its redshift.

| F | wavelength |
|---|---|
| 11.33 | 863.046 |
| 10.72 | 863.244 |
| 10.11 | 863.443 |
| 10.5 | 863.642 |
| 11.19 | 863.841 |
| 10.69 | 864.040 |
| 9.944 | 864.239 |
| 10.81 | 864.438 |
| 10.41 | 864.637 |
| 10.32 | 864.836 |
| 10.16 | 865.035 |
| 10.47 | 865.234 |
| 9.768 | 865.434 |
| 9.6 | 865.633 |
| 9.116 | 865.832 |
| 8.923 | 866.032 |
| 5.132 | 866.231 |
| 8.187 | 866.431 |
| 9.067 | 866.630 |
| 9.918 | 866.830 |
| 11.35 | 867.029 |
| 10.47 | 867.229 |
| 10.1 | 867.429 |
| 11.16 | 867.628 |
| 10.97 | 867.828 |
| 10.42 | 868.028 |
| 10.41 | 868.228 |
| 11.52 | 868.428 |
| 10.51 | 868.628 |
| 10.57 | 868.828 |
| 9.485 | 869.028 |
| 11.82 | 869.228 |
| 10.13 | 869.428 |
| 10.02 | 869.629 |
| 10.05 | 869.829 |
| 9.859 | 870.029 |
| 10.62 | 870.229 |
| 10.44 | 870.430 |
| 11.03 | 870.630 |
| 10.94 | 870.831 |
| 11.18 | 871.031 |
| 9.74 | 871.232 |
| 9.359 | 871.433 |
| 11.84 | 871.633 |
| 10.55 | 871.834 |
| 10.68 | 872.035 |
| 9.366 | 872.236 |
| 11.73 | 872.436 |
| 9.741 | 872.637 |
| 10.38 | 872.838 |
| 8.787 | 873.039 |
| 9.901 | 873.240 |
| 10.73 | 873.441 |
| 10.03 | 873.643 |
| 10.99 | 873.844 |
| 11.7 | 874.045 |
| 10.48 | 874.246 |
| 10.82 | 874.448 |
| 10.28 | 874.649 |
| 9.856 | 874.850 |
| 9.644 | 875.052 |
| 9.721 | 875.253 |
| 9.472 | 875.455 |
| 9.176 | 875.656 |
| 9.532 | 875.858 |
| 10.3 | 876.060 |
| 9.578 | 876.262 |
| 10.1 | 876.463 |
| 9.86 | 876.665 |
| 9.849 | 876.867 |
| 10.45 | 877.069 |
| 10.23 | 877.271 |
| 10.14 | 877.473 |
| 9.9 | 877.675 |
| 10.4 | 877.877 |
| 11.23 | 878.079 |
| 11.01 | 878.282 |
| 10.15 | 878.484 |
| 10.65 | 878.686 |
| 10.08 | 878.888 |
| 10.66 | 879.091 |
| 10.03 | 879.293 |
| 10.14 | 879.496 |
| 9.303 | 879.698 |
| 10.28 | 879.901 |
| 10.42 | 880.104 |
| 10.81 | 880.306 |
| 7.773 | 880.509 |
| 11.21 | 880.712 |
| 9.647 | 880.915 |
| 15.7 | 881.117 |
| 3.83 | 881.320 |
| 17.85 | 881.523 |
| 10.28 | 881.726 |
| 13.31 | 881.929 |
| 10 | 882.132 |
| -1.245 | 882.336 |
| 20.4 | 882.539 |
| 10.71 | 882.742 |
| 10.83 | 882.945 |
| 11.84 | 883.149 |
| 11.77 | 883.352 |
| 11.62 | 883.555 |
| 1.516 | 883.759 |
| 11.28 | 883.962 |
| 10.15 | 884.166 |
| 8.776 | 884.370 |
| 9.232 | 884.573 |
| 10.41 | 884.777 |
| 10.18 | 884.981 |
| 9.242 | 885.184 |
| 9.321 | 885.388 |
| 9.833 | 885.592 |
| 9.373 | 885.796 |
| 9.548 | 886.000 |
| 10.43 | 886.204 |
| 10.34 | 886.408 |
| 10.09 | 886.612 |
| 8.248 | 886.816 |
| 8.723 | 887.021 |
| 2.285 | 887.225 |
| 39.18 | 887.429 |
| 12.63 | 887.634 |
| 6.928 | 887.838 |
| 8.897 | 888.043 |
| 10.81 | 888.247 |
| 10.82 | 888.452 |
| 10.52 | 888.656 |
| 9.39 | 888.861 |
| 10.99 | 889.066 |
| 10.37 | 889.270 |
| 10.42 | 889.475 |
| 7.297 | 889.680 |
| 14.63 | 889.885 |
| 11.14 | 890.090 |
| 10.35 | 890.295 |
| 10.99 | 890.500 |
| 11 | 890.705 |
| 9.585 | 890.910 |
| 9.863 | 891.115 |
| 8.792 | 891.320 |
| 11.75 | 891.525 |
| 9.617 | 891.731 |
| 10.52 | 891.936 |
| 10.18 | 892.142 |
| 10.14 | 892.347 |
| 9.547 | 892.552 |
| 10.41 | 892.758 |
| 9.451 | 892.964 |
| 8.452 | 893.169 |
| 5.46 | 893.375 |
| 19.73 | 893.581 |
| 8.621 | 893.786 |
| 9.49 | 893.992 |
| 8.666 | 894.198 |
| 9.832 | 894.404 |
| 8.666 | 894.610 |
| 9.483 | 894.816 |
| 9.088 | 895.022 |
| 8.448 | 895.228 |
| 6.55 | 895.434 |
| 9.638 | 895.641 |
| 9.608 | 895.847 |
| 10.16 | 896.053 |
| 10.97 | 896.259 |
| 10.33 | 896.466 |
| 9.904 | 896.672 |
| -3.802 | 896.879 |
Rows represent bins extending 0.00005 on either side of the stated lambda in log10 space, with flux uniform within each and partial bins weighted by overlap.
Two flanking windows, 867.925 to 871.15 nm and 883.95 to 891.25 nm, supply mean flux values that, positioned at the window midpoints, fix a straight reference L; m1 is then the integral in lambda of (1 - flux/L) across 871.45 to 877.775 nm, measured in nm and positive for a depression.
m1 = 0.240 nm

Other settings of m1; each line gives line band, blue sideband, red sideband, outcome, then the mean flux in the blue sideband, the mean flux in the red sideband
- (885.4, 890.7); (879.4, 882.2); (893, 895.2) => -0.40 nm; 10.8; 9.7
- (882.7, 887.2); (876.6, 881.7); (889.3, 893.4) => 0.31 nm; 10.5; 10.1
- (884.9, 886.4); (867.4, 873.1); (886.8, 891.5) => 0.17 nm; 10.5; 11.1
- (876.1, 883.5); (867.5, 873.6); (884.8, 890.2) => 0.08 nm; 10.5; 10.8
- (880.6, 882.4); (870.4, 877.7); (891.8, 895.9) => -0.05 nm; 10.2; 9.6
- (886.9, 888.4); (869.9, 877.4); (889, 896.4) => -0.39 nm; 10.2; 9.99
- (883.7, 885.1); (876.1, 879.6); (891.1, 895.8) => 0.14 nm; 10.3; 9.66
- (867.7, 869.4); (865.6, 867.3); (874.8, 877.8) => -0.27 nm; 9.04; 9.86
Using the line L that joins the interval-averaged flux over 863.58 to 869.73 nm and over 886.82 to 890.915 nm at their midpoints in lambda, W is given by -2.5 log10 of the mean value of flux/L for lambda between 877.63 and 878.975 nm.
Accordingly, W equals 0.02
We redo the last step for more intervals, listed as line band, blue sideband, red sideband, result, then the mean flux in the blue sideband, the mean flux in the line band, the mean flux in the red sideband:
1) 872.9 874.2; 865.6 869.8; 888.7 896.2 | -0.043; 9.95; 10.4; 9.96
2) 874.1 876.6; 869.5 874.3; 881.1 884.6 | 0.048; 10.4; 9.95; 10.3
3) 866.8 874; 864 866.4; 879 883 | -0.064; 9.54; 10.5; 10.6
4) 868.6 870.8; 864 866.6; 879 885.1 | -0.081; 9.46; 10.4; 10.3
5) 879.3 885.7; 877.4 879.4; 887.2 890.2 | 0.085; 10.4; 10.2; 12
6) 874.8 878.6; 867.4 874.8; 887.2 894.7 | 0.058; 10.5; 10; 10.8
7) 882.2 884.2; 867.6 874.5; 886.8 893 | 0.091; 10.5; 9.88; 10.9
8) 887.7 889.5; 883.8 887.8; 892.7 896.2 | 0.048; 10.8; 9.94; 9.52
